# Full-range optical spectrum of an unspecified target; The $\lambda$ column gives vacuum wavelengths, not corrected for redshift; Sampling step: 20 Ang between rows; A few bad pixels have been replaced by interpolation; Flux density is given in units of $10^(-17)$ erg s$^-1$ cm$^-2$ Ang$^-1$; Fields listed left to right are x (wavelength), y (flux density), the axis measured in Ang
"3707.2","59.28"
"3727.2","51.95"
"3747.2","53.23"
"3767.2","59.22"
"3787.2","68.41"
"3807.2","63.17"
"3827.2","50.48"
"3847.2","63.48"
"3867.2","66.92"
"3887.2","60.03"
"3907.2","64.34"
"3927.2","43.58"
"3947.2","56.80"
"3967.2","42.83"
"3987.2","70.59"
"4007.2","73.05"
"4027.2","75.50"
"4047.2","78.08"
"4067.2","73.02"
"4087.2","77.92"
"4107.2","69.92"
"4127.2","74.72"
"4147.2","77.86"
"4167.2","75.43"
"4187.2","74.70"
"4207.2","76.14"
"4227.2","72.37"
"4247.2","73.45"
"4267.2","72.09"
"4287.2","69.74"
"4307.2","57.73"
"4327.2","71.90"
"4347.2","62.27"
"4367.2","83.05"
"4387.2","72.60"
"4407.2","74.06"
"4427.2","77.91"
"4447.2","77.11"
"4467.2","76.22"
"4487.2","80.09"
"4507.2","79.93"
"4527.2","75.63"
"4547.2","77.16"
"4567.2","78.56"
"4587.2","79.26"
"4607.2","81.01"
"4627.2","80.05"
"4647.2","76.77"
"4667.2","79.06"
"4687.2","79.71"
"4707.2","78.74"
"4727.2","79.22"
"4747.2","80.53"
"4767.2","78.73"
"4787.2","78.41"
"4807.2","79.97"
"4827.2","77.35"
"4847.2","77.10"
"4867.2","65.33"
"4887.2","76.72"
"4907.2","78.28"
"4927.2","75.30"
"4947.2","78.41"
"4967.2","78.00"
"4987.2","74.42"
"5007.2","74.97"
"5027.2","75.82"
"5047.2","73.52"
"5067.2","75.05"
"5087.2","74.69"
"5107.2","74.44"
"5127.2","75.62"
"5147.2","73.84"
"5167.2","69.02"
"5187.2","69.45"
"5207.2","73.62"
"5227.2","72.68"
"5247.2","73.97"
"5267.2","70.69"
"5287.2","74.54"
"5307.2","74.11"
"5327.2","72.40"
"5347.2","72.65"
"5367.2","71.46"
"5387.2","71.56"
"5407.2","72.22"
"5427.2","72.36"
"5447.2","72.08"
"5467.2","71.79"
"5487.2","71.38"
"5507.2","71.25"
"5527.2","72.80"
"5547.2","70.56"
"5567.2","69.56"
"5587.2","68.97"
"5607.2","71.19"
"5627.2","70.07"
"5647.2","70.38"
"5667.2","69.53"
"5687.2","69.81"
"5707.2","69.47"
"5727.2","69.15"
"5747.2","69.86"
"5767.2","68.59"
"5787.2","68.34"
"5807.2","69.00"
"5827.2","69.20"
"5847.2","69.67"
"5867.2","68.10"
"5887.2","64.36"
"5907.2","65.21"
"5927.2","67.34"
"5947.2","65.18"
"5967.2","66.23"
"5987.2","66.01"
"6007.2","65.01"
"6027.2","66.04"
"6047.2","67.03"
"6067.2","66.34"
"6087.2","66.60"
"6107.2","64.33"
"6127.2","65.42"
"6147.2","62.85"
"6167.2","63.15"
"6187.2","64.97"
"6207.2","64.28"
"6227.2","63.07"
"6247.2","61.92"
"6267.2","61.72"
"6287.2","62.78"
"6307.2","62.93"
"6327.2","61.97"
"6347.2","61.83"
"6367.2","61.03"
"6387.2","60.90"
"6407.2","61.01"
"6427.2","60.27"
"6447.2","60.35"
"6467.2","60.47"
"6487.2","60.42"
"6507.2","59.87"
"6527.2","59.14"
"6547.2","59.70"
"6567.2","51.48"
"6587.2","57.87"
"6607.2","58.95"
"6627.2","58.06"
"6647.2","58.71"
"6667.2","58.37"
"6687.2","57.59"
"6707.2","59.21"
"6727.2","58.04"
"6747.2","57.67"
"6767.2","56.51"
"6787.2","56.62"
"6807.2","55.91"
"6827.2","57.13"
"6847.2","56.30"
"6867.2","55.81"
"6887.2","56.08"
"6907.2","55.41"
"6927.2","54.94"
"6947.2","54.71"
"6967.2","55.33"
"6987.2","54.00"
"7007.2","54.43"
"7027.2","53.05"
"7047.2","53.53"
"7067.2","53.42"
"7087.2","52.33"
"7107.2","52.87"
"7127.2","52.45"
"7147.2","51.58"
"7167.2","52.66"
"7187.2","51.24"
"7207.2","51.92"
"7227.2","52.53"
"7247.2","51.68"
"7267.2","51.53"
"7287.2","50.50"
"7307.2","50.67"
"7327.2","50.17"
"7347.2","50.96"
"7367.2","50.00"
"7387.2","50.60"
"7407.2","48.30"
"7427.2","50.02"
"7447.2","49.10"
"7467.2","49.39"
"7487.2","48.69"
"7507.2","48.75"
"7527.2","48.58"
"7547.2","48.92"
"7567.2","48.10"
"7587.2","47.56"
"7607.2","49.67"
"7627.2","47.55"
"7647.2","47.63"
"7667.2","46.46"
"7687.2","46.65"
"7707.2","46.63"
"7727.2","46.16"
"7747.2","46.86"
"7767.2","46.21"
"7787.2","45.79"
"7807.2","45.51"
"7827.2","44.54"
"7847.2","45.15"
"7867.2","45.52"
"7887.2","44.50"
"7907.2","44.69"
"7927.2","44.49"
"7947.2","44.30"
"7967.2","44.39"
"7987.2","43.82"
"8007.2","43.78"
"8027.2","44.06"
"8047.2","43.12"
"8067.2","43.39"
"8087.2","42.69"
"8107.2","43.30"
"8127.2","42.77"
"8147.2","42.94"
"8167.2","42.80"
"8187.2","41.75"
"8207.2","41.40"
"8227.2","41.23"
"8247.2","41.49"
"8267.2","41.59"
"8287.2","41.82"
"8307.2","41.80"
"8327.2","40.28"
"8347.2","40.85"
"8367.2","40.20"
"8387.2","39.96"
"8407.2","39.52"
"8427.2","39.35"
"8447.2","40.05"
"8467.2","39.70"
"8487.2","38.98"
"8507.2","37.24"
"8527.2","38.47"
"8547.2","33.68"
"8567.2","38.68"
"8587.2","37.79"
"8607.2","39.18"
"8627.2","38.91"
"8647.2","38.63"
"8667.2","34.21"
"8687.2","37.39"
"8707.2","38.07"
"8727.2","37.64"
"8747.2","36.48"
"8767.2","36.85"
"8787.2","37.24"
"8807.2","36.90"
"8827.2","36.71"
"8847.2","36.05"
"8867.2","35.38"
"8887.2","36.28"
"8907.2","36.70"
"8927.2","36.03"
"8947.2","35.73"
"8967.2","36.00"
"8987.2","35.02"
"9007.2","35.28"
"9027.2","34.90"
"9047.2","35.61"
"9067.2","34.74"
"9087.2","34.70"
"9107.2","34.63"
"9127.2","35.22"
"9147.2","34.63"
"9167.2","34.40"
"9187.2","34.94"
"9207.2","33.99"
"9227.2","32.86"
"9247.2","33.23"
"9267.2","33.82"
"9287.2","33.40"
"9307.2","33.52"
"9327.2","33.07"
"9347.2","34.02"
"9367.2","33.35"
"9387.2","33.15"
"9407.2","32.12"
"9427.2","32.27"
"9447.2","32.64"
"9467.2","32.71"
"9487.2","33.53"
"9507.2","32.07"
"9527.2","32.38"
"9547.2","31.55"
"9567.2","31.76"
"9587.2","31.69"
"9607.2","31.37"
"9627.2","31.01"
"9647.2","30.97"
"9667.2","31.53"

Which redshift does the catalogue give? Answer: 0.00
